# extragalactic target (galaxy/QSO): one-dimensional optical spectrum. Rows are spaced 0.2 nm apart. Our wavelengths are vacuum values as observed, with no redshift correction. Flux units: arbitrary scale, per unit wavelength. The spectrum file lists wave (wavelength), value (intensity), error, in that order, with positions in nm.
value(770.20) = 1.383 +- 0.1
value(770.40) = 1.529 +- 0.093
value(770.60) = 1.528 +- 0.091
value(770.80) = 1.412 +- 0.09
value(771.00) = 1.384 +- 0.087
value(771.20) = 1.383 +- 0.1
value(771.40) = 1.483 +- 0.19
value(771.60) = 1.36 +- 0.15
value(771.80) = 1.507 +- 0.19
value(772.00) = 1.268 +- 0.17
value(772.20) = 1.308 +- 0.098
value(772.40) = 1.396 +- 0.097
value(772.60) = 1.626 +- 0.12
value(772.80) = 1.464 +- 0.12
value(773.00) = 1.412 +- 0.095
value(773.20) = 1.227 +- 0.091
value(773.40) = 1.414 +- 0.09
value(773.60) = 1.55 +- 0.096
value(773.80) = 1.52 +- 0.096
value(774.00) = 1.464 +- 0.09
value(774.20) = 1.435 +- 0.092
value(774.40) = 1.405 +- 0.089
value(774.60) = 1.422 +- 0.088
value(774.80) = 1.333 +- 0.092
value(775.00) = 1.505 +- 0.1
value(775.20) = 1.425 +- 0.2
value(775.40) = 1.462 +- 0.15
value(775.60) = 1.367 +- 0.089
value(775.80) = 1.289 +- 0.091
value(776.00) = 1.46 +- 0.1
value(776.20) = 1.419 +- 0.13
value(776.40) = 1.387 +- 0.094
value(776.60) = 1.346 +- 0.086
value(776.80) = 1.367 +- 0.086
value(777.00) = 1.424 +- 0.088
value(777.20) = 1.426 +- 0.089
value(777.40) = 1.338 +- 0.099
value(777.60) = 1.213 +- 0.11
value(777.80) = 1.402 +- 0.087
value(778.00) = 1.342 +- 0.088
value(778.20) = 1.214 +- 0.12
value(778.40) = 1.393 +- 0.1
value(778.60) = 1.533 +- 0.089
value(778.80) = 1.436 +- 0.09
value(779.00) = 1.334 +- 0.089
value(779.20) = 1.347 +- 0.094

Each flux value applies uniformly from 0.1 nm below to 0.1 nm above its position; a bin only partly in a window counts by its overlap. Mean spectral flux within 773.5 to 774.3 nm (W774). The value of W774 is 1.49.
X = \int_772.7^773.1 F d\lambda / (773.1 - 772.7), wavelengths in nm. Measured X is 1.44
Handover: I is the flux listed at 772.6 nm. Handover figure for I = 1.626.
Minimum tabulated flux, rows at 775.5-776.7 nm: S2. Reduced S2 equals 1.289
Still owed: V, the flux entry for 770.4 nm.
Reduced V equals 1.529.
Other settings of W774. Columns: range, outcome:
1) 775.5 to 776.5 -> 1.38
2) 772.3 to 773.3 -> 1.43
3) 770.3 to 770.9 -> 1.49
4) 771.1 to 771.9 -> 1.43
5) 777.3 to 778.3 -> 1.3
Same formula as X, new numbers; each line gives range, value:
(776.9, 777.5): 1.4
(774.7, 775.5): 1.43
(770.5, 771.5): 1.44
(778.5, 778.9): 1.48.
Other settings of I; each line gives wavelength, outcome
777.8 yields 1.402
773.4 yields 1.414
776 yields 1.46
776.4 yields 1.387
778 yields 1.342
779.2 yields 1.347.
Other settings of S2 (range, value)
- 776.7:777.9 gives 1.213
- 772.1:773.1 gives 1.308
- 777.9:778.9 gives 1.214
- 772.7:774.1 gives 1.227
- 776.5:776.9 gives 1.346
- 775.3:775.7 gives 1.367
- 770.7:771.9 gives 1.36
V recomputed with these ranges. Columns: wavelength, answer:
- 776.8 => 1.367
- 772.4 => 1.396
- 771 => 1.384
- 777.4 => 1.338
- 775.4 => 1.462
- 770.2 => 1.383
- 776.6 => 1.346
